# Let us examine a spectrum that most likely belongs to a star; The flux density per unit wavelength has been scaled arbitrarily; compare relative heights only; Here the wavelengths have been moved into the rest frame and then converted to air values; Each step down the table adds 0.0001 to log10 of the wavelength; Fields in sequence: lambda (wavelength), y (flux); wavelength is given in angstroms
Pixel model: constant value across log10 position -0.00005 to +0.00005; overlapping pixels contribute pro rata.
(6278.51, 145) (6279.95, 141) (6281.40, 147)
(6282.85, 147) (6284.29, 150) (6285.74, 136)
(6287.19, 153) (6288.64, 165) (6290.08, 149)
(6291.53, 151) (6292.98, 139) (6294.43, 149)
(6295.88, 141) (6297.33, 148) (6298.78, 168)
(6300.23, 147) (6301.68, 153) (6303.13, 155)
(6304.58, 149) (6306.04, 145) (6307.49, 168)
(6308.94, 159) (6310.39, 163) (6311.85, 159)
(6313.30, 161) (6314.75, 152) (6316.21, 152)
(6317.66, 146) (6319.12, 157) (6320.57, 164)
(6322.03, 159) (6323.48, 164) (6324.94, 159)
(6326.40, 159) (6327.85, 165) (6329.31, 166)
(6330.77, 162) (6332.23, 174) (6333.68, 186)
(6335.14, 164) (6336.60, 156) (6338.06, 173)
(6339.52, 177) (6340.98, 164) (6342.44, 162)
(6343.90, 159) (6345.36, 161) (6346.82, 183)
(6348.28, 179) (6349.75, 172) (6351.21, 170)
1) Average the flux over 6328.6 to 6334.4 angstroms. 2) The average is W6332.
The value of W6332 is 172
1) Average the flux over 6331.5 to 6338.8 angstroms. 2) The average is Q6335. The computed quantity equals 171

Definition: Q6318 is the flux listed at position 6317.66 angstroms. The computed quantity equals 146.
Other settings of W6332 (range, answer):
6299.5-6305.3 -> 151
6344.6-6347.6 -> 172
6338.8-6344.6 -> 166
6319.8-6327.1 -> 161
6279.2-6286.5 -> 144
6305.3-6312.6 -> 159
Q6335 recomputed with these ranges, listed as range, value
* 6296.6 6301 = 154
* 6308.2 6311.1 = 161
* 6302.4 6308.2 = 154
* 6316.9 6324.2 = 158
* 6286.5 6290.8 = 156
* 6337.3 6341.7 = 171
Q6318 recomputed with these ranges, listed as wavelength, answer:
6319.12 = 157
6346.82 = 183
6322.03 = 159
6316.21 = 152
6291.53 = 151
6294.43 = 149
